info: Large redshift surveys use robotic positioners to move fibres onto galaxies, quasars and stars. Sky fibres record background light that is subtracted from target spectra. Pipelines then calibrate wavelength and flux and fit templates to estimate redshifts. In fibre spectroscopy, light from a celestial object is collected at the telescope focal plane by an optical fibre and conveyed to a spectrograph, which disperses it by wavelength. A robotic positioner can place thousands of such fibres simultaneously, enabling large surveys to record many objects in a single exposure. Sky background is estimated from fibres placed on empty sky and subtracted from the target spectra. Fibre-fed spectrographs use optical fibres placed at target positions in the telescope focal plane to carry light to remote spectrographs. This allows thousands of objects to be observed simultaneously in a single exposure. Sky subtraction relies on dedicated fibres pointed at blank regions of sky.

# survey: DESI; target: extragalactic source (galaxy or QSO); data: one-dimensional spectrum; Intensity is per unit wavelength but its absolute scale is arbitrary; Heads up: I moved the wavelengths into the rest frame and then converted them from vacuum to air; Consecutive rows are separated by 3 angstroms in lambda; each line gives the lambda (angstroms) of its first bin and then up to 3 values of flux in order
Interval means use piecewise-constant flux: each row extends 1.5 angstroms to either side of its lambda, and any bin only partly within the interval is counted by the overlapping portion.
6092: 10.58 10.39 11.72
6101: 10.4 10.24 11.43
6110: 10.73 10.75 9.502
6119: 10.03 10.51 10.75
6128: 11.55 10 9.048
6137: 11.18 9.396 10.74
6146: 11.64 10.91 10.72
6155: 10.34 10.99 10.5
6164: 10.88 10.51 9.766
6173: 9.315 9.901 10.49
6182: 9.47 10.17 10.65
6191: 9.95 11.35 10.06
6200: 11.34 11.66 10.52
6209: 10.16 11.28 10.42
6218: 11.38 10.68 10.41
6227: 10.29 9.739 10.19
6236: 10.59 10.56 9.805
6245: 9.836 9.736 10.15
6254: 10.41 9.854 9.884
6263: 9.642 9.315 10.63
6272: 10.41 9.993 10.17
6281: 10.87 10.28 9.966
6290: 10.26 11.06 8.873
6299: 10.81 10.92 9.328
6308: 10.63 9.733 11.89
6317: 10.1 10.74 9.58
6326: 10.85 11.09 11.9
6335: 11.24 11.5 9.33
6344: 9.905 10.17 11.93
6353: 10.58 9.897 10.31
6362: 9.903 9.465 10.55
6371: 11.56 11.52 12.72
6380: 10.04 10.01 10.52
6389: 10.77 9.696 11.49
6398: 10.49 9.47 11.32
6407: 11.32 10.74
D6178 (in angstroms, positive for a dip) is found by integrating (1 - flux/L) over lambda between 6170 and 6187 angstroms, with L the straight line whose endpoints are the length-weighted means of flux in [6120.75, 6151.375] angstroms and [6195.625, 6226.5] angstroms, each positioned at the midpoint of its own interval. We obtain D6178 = 1.3 angstroms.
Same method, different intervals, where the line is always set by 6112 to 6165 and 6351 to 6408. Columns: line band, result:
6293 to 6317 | 0.5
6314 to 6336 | -0.5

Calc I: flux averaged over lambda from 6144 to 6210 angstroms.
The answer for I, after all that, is 10.5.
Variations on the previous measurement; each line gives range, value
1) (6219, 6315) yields 10.2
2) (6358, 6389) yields 10.7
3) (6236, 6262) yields 10.1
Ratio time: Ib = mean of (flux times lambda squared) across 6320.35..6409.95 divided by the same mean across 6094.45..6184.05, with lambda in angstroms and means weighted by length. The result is 1.10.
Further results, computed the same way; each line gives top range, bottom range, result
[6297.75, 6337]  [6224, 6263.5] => 1.09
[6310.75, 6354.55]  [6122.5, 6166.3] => 1.07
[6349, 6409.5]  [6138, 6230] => 1.08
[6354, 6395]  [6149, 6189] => 1.10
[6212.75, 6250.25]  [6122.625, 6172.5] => 1.01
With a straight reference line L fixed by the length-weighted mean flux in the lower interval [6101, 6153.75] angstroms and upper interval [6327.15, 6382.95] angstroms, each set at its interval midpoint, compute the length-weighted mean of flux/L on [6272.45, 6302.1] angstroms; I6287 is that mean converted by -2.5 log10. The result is 0.039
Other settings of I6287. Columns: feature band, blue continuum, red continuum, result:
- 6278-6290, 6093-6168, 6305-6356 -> 0.03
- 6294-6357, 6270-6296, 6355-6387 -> -0.01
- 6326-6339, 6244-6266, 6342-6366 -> -0.12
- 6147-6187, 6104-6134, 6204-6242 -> 0.02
